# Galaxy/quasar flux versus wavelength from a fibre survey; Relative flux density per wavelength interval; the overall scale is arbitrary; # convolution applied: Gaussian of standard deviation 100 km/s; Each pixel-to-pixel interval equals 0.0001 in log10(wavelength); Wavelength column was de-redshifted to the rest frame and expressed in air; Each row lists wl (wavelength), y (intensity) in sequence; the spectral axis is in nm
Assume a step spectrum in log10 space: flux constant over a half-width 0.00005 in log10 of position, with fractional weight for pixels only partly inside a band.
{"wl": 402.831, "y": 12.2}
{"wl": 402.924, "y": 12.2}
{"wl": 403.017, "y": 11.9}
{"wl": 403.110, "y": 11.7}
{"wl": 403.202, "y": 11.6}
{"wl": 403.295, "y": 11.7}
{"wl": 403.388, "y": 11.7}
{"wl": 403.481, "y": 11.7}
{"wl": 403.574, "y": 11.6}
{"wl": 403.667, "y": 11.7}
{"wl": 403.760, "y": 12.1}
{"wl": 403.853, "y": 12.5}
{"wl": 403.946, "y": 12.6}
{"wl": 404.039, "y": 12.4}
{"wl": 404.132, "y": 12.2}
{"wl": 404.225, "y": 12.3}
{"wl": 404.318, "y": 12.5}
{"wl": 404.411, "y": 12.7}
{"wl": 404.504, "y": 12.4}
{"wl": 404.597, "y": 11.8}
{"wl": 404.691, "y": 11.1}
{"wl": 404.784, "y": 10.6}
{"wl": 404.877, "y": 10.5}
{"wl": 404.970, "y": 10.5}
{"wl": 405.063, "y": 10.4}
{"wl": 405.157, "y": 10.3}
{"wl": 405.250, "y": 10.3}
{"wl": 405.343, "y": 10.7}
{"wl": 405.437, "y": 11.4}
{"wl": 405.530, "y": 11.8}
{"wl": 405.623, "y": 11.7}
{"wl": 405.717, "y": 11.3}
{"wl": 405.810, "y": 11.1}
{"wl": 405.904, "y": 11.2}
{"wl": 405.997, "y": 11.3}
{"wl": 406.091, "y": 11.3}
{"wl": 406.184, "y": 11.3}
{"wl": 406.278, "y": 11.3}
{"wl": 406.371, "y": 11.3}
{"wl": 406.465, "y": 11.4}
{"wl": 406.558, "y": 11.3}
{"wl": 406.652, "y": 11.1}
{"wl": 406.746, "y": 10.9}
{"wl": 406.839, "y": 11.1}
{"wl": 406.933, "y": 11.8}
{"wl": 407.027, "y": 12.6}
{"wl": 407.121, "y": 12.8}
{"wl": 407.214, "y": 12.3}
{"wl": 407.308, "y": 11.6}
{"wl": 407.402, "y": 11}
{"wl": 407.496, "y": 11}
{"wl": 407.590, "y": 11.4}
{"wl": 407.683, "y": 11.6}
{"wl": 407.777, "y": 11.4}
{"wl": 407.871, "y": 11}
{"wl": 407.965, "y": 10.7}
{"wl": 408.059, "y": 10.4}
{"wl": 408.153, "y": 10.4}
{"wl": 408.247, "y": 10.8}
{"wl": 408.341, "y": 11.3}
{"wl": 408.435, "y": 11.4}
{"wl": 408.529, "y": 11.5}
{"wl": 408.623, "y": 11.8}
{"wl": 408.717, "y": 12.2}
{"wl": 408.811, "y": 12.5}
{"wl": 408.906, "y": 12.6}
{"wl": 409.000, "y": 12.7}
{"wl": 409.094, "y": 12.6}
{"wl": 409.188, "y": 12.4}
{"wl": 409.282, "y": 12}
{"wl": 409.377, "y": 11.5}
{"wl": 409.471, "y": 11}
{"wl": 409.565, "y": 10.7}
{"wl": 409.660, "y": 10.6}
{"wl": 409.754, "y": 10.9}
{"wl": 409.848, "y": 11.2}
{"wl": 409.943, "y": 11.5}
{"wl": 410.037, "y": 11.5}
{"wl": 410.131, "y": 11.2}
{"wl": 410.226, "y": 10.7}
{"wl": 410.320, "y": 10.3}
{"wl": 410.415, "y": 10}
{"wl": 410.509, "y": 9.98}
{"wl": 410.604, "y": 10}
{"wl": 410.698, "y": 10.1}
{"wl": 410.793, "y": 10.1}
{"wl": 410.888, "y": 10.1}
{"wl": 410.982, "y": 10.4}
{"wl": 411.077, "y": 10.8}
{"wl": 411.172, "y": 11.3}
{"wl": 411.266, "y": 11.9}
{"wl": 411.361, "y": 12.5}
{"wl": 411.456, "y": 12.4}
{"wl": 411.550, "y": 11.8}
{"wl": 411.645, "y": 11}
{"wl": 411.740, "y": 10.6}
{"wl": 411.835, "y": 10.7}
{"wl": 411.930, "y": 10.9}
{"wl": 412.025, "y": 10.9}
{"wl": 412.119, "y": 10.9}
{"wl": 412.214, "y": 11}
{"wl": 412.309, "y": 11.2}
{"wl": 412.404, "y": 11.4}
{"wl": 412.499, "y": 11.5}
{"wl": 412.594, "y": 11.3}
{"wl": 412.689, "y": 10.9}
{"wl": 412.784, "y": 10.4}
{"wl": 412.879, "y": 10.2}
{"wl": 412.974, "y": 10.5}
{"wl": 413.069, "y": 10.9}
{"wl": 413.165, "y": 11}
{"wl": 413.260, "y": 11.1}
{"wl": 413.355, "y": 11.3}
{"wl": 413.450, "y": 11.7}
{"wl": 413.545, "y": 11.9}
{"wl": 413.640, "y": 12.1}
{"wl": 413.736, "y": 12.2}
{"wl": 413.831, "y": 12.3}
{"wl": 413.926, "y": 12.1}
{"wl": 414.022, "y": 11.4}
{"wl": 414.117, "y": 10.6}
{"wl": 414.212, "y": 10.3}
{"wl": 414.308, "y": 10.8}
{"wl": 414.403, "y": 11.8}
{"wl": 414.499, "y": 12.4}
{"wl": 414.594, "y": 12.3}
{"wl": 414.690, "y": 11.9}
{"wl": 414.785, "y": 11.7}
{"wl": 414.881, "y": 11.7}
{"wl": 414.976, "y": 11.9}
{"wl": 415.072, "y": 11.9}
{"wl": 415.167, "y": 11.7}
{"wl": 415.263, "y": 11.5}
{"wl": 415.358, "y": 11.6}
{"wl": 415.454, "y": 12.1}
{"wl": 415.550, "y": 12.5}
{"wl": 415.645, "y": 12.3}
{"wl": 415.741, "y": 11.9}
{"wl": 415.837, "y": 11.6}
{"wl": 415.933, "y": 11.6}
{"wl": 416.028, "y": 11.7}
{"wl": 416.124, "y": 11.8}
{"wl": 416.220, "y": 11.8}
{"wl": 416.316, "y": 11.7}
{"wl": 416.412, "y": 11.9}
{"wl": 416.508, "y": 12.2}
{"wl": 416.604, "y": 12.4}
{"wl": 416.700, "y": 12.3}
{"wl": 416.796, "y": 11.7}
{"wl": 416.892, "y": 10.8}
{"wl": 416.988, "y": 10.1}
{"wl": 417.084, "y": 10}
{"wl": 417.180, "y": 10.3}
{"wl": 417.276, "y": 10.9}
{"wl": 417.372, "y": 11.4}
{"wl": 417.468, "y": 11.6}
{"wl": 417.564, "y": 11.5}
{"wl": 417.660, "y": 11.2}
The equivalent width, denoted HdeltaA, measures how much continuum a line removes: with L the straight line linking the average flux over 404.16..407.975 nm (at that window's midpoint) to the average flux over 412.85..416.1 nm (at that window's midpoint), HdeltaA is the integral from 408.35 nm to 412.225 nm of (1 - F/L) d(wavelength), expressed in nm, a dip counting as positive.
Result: 0.09 nm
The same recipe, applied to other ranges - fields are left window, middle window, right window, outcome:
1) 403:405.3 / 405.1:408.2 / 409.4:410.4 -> 0.02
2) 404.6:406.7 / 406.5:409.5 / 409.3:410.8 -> -0.19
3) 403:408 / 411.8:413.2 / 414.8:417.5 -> 0.08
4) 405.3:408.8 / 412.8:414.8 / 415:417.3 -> 0.02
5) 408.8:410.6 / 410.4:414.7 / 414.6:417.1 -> 0.13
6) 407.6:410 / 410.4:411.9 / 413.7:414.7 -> 0.09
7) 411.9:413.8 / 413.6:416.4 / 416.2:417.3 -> -0.12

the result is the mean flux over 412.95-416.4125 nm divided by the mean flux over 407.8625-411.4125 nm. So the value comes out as 1.04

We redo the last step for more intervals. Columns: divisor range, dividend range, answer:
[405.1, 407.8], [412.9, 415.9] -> 1.02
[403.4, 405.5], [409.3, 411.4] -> 0.94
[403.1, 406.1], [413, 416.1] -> 1.01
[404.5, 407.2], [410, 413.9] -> 0.98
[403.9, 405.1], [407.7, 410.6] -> 0.96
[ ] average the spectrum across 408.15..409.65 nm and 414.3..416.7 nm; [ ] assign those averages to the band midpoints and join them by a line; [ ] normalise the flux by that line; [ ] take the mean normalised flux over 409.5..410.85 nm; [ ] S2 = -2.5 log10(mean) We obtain 0.11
